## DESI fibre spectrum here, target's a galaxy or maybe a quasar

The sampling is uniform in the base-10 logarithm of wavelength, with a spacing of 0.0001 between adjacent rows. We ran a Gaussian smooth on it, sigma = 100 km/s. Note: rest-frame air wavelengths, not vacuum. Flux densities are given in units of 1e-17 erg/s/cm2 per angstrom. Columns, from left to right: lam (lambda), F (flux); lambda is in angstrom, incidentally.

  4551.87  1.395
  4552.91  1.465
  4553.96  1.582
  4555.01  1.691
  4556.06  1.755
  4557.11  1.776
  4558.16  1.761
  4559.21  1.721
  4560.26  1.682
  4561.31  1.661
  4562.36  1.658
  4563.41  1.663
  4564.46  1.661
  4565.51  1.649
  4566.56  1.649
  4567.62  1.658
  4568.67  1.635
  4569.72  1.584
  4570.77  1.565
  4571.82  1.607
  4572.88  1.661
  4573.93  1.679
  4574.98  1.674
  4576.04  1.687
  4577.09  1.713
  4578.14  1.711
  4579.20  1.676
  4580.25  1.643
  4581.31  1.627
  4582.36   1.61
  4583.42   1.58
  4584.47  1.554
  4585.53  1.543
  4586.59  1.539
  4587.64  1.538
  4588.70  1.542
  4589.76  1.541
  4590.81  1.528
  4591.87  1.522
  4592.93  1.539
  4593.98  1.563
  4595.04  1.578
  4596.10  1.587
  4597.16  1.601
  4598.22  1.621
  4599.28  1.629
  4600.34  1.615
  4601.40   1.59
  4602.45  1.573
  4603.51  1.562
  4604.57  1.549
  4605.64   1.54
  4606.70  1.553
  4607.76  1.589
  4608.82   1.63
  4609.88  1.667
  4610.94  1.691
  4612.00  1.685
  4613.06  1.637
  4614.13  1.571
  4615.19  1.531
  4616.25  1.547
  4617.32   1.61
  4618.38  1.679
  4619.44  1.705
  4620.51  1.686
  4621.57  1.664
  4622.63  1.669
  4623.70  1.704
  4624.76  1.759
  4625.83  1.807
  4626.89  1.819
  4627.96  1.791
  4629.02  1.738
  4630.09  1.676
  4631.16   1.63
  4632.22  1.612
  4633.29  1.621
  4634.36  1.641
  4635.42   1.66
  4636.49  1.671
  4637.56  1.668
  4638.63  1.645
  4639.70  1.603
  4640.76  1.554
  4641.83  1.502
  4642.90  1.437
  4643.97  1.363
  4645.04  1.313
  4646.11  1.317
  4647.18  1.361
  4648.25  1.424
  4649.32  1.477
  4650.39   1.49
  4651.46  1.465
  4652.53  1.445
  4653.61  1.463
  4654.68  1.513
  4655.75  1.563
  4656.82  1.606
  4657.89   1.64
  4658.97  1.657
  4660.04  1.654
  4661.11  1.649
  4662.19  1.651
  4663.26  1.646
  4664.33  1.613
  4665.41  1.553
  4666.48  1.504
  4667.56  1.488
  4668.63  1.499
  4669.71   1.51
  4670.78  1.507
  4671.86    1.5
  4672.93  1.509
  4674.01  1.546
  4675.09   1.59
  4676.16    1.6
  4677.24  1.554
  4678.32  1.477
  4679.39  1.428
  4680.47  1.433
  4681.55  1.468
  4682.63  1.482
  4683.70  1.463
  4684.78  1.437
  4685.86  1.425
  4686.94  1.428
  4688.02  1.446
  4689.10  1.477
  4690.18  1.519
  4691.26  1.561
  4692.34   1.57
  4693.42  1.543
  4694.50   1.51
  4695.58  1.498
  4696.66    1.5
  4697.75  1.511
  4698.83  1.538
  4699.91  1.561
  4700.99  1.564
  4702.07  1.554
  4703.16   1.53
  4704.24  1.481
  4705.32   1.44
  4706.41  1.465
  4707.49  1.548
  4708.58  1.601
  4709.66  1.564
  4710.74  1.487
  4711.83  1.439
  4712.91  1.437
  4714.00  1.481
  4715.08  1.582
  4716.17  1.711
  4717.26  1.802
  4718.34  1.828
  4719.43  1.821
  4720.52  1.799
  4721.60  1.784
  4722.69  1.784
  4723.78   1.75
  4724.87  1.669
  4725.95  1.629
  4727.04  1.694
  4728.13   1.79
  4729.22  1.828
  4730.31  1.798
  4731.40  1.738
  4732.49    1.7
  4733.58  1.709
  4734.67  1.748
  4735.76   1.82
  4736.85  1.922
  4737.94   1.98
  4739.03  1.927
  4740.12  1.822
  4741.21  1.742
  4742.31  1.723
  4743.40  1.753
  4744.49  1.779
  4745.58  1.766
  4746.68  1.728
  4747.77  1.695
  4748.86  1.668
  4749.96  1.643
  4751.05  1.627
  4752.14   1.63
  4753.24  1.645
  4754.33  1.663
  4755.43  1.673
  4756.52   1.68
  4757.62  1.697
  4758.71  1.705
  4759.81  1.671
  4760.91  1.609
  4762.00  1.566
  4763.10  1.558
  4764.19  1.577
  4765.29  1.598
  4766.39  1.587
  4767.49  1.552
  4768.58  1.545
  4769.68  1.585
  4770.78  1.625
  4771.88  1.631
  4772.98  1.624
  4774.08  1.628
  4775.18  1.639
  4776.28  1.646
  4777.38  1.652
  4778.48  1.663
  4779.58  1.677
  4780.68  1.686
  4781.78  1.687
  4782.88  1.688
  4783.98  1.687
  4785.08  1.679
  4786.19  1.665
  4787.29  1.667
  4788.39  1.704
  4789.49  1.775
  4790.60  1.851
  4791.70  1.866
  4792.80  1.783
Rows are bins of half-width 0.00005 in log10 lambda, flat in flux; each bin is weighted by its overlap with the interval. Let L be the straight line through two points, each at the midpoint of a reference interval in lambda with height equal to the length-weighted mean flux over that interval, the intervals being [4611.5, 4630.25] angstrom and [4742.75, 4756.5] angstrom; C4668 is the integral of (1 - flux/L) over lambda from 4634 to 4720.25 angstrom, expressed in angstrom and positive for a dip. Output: 7.8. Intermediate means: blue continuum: 1.68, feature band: 1.53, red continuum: 1.69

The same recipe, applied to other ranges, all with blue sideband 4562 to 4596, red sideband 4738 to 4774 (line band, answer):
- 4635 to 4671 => 2.3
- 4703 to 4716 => 1.1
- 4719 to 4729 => -0.5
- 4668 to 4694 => 2.3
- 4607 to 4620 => 0.0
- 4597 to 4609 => 0.2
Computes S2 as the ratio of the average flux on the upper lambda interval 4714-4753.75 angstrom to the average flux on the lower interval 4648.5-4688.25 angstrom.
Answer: 1.15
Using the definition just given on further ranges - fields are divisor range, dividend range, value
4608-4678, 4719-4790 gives 1.07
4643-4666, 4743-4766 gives 1.10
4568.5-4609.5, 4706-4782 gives 1.05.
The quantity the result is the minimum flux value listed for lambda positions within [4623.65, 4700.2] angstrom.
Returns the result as 1.313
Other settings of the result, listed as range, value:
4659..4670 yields 1.488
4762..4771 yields 1.545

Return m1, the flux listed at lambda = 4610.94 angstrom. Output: 1.691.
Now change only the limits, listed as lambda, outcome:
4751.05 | 1.627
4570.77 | 1.565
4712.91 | 1.437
